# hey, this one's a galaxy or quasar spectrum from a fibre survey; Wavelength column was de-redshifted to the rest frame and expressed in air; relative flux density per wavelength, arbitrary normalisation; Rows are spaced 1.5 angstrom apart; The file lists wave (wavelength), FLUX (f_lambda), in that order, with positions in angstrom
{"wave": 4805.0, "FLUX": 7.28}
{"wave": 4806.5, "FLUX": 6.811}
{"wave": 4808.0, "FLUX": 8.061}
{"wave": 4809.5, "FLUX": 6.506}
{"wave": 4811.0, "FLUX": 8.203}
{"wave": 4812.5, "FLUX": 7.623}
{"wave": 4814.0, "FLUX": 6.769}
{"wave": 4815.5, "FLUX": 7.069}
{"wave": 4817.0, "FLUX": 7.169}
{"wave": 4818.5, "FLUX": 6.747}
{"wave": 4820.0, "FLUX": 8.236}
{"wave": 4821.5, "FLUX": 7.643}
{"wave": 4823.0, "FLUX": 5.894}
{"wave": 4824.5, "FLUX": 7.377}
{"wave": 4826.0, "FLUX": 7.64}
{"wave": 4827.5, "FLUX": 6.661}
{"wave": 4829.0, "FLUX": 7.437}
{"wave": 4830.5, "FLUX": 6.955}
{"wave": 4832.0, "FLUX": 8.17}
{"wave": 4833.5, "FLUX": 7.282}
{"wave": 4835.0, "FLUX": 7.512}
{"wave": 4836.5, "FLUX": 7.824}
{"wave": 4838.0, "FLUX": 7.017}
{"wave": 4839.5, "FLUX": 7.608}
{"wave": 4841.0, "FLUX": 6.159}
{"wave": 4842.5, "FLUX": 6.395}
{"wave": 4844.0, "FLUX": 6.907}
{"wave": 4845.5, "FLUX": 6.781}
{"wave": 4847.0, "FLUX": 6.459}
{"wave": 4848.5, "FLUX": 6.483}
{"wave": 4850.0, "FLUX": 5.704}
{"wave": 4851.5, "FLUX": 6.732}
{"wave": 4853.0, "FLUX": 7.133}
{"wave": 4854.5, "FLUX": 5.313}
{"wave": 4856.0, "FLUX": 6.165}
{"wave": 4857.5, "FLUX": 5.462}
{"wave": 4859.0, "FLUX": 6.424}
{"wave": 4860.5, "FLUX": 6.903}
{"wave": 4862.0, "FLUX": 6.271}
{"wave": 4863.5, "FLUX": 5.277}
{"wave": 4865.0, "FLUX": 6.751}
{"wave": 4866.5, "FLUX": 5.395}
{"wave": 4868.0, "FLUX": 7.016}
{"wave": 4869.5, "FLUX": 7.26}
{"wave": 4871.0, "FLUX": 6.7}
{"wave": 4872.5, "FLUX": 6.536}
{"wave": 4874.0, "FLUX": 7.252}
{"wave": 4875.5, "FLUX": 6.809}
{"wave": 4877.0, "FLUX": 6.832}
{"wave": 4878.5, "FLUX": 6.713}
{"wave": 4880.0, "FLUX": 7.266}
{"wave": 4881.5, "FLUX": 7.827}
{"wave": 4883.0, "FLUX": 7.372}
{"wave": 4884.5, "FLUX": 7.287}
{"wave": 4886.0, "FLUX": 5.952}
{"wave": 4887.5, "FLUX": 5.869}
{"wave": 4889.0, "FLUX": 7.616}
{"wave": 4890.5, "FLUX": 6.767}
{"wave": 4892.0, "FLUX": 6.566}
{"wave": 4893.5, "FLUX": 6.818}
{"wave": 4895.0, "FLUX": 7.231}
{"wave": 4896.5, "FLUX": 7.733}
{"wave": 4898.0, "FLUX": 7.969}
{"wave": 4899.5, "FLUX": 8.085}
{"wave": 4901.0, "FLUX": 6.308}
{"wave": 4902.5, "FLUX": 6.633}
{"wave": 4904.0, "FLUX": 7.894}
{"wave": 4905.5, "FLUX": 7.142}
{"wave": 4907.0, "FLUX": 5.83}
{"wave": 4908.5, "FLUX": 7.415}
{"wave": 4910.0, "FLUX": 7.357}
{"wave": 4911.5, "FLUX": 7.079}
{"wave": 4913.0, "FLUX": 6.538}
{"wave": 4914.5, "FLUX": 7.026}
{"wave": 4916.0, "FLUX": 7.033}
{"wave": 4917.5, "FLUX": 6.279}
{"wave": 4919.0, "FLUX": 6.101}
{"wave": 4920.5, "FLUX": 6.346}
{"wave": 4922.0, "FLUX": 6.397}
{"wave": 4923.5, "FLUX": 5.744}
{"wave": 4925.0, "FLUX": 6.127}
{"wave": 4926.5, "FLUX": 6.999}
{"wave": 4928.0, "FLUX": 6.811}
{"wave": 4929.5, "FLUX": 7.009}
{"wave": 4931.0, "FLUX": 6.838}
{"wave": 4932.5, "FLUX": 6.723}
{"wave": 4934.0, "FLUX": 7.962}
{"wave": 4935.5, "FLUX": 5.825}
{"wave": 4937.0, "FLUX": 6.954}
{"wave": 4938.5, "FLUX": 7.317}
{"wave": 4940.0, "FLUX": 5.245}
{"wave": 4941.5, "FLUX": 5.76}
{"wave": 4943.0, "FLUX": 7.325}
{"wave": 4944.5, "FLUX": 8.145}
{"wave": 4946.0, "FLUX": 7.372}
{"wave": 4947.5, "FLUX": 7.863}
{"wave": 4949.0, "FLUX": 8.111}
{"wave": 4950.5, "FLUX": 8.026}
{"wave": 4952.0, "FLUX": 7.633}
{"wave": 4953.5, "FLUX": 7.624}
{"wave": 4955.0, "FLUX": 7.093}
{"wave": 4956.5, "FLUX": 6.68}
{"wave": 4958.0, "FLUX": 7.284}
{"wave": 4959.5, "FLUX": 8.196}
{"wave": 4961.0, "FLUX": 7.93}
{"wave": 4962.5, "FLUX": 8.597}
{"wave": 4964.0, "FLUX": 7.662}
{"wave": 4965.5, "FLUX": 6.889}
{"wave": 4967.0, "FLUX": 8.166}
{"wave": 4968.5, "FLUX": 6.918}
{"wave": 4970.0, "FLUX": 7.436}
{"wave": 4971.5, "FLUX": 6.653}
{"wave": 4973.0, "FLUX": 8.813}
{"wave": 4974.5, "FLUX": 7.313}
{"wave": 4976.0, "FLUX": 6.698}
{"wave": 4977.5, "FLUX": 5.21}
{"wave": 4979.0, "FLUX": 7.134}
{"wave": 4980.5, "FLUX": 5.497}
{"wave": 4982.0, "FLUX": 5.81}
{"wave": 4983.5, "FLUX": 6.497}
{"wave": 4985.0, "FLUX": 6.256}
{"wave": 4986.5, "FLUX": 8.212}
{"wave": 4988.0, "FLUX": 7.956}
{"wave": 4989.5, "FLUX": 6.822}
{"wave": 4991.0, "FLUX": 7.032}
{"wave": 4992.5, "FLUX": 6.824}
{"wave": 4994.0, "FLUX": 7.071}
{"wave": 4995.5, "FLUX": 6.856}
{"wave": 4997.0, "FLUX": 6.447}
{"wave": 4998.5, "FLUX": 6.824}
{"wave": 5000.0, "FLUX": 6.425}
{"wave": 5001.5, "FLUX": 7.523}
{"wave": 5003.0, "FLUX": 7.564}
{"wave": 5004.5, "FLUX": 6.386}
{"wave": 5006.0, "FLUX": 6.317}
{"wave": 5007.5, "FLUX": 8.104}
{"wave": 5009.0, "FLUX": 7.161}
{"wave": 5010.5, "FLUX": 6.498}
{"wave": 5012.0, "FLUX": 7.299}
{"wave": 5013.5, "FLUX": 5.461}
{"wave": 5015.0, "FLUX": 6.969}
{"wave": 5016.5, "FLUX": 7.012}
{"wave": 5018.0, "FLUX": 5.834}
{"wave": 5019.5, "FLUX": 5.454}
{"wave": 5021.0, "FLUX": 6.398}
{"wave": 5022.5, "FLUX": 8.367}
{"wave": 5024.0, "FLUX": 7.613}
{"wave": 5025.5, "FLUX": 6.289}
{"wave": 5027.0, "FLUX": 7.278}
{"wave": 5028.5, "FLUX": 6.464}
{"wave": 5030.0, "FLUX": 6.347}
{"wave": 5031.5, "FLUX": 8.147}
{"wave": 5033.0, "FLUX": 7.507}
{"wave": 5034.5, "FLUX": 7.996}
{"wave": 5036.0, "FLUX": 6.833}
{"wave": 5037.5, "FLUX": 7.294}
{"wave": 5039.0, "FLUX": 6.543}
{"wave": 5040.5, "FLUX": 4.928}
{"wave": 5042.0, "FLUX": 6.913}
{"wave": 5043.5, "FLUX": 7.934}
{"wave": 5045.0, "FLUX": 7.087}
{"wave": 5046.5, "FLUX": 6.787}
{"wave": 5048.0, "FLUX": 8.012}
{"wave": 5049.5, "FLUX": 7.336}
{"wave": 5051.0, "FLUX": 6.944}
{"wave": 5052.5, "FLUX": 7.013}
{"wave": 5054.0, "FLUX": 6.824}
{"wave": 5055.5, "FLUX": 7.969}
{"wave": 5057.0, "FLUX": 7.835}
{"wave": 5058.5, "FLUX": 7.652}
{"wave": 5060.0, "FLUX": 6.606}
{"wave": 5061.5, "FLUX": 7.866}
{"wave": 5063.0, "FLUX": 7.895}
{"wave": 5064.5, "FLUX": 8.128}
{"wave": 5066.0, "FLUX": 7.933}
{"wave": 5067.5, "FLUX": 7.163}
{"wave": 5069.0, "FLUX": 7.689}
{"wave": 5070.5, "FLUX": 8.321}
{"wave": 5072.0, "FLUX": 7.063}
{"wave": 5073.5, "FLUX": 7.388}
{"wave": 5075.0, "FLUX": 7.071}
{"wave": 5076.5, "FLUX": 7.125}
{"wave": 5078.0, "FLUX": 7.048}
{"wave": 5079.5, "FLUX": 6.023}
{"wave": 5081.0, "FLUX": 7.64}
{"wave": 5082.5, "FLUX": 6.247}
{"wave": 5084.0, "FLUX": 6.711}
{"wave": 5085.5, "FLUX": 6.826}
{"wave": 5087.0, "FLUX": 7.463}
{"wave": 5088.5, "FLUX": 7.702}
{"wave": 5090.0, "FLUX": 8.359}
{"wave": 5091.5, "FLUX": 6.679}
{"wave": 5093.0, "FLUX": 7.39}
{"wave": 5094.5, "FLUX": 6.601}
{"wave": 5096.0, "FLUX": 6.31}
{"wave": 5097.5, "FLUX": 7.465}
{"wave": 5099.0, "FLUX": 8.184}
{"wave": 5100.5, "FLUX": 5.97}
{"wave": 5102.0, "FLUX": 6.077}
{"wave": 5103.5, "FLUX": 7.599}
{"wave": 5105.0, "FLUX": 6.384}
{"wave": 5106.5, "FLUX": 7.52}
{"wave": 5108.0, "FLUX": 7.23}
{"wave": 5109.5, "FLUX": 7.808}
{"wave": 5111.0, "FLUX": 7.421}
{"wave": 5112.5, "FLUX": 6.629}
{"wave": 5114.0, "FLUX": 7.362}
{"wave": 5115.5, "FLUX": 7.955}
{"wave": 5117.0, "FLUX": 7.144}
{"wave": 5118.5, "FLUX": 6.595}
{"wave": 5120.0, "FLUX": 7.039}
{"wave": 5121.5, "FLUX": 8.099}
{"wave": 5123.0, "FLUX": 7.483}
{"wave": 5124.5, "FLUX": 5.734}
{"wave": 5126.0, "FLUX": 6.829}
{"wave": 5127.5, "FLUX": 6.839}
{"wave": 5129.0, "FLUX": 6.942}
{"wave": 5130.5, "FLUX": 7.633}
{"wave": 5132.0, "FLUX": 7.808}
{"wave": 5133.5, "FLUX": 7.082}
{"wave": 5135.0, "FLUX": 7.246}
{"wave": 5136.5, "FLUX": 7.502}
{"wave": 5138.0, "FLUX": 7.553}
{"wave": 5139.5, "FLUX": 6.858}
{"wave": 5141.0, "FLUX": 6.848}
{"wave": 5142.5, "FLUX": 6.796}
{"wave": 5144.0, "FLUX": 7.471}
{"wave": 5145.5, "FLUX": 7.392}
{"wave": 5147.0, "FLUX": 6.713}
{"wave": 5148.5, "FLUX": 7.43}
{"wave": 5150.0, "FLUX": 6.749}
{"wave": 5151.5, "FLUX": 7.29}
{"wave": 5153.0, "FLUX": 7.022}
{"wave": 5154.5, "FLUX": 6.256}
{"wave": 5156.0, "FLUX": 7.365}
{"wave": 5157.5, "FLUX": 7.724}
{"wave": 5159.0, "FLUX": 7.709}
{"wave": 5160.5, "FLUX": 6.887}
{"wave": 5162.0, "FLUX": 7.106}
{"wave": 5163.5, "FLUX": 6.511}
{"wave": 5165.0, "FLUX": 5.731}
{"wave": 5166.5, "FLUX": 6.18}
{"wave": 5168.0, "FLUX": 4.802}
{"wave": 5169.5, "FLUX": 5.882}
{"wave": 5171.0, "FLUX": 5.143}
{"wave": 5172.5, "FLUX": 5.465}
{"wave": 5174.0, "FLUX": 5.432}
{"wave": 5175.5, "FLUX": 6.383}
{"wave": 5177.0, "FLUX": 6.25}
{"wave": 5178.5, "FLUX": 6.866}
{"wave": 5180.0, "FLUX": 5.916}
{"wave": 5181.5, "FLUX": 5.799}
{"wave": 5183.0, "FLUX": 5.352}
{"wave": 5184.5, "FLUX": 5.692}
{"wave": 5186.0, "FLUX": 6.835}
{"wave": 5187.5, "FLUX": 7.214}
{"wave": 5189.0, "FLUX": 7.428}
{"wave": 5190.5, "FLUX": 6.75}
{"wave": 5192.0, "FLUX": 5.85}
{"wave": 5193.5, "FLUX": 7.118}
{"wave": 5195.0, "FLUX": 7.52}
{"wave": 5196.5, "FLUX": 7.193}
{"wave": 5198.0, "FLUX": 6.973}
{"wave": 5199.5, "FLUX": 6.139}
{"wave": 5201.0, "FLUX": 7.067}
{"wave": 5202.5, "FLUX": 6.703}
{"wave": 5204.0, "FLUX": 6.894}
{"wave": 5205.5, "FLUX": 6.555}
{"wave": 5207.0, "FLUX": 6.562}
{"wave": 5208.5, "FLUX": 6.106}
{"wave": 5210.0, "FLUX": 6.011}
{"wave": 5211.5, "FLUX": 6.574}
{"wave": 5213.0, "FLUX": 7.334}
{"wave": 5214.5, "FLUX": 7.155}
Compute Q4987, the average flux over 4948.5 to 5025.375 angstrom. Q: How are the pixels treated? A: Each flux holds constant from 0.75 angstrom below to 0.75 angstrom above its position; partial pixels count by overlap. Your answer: 7.06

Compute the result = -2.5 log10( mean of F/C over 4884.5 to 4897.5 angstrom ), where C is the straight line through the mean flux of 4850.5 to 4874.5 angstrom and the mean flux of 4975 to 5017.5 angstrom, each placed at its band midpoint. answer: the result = -0.06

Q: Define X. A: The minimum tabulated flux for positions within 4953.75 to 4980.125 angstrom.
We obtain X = 5.21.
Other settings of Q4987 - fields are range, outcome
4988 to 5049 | 6.93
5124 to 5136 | 7.05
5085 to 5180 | 6.92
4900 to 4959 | 6.93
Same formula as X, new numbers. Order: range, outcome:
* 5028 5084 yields 4.928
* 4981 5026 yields 5.454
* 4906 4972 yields 5.245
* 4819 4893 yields 5.277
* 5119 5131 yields 5.734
